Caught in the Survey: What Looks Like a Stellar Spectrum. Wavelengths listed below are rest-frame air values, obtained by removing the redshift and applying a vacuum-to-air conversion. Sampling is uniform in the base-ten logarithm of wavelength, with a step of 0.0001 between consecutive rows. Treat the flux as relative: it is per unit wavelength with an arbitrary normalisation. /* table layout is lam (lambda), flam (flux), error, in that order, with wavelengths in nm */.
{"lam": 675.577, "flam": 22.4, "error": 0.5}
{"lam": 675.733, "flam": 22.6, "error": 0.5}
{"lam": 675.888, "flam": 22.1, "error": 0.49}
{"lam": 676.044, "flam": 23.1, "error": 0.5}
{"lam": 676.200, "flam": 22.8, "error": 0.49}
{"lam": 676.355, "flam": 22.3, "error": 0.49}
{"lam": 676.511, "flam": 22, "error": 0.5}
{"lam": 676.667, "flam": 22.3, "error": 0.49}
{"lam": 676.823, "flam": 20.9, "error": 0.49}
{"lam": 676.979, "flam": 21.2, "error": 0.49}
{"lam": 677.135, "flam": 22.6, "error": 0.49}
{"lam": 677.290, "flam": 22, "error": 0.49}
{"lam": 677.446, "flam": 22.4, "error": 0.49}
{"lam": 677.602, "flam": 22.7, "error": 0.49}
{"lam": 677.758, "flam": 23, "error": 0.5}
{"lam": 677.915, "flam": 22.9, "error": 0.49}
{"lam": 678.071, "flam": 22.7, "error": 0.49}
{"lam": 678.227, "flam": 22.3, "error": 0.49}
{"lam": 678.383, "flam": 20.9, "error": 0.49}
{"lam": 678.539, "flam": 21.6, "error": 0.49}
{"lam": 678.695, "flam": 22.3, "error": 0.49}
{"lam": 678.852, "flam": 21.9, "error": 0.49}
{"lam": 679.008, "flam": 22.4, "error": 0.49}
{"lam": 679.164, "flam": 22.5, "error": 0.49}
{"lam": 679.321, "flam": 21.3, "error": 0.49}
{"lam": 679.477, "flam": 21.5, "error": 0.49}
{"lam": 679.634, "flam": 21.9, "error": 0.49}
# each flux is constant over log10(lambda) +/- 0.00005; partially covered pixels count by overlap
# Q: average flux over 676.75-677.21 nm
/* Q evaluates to 21.6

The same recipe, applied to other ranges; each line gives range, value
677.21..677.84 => 22.5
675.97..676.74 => 22.5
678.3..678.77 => 21.6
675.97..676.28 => 23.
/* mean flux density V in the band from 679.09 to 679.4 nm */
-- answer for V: 21.9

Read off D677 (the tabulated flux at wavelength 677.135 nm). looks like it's 22.6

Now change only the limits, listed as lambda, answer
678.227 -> 22.3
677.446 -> 22.4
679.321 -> 21.3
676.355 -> 22.3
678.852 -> 21.9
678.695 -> 22.3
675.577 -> 22.4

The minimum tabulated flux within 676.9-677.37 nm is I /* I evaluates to 21.2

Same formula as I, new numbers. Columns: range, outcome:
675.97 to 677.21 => 20.9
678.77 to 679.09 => 21.9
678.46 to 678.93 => 21.6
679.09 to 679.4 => 21.3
